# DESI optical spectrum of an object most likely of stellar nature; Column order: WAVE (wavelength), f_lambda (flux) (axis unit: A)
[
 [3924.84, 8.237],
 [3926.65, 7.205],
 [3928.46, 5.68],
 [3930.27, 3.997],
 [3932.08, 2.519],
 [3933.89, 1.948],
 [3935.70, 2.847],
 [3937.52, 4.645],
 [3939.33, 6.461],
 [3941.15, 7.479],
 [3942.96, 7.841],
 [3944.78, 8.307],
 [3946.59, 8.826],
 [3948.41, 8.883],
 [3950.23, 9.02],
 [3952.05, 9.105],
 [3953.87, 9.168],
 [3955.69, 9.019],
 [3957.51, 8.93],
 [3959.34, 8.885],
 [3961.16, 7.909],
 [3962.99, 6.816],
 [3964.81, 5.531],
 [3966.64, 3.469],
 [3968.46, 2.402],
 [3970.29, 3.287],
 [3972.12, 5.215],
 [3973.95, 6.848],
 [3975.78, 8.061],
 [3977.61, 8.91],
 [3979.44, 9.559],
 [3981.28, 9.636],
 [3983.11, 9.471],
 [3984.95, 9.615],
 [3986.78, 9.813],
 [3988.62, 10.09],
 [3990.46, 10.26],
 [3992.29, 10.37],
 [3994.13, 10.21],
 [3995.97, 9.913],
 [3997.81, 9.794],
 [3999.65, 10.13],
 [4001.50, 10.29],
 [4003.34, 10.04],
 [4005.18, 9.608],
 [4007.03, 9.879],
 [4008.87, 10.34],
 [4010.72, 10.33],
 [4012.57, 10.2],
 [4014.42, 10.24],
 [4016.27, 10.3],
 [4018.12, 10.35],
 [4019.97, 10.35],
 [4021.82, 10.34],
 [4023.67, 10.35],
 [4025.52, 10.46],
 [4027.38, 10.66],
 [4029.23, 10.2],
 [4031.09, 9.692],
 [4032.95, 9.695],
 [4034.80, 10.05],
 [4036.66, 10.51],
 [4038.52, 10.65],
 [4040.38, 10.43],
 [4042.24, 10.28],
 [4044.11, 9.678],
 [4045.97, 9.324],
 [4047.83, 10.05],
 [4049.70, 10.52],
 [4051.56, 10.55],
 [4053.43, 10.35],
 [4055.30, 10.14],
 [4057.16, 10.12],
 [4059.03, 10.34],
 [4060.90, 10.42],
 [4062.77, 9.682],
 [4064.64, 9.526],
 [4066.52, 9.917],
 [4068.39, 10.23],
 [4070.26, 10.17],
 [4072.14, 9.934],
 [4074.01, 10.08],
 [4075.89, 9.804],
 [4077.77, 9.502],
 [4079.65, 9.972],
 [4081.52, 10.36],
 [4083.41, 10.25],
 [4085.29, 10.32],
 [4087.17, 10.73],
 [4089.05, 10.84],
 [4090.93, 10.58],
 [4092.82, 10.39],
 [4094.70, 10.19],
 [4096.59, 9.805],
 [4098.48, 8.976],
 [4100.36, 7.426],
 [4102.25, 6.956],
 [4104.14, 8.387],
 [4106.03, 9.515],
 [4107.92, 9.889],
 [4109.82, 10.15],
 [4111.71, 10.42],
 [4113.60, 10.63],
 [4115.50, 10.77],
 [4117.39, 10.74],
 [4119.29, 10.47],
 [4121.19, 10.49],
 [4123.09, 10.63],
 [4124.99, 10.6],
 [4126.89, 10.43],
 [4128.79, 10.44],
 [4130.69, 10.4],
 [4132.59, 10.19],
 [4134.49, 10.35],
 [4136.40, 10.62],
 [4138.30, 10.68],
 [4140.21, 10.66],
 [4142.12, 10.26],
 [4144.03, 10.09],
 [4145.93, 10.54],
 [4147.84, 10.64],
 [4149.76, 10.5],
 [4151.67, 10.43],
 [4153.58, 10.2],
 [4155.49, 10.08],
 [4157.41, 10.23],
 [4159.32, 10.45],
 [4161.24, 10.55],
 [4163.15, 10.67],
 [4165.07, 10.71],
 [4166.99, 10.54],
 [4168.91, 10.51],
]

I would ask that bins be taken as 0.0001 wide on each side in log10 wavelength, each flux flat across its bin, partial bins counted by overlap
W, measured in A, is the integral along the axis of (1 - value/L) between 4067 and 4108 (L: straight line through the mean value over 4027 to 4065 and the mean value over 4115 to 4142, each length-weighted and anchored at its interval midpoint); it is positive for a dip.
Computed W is 2.3 A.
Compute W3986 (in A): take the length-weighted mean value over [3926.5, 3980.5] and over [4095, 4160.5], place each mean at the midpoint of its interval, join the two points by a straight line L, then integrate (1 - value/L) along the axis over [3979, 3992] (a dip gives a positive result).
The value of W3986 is -4.6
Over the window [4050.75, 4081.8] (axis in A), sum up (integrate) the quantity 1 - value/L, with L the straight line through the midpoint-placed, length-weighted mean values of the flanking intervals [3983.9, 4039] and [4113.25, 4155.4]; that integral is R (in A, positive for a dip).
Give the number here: 0.7 A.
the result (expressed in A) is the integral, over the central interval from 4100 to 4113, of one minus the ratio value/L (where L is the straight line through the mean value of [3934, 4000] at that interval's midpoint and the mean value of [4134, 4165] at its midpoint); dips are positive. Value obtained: 1.0 A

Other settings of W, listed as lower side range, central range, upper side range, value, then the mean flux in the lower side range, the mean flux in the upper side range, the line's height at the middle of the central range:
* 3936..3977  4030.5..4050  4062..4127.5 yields -2.79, 7.04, 9.96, 8.81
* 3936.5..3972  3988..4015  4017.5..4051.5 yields -3.61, 7.1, 10.2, 8.93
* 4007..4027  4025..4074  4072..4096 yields 0.67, 10.3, 10.2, 10.3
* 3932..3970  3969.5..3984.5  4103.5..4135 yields -0.91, 6.7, 10.3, 7.26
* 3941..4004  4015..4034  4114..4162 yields -2.54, 8.38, 10.5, 9.03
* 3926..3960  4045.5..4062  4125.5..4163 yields -2.62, 6.87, 10.4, 8.82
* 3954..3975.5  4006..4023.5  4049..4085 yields -4.42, 6.37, 10.1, 8.19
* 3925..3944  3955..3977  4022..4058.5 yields 0.86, 5.21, 10.2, 6.69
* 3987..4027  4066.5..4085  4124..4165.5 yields 0.49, 10.2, 10.4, 10.3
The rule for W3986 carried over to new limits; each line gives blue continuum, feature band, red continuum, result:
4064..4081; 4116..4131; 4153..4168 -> -0.47 A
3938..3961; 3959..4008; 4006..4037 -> 4.99 A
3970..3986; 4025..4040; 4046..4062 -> -0.96 A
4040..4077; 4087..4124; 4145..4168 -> 1.35 A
